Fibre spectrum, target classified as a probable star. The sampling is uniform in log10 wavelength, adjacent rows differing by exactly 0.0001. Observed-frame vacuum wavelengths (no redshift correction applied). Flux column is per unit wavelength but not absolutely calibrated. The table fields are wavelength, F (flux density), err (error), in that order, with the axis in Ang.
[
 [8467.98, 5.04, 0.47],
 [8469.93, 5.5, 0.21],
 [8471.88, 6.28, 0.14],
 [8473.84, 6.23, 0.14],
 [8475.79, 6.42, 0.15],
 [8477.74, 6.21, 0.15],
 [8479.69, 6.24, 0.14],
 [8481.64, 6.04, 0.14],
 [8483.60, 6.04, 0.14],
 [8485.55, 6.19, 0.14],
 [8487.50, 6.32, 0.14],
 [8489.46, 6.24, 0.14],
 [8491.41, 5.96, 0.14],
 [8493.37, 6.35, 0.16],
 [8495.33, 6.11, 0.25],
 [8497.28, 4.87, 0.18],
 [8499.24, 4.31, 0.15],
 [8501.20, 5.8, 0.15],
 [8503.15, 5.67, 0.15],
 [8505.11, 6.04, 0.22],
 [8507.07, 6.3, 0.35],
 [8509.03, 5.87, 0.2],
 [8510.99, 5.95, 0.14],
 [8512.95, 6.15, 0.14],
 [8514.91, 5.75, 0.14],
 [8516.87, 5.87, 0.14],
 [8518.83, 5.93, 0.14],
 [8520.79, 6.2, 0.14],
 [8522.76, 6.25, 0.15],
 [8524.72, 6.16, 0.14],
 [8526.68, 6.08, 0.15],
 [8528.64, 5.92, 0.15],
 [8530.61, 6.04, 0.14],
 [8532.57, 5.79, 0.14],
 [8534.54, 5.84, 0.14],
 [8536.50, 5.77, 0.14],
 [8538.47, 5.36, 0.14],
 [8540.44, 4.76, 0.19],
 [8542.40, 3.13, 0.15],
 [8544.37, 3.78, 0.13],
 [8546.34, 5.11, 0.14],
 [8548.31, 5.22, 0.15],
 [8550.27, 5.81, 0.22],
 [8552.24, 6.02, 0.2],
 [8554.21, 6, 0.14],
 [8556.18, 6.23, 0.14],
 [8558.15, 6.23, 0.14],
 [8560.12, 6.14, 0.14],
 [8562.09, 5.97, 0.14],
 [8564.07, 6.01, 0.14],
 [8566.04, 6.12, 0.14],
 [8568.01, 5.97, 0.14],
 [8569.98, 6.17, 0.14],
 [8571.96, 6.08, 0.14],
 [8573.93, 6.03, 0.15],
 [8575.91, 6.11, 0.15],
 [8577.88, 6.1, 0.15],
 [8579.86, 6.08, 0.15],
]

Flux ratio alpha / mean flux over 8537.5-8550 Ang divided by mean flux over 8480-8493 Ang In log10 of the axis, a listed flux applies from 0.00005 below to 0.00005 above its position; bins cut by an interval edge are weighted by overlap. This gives 0.75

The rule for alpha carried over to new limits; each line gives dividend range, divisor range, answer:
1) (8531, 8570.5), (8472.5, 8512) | 0.94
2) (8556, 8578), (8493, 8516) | 1.06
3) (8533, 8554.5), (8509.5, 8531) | 0.86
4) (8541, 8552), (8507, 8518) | 0.79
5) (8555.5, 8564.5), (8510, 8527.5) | 1.01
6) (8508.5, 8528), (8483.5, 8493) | 0.98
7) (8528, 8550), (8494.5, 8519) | 0.90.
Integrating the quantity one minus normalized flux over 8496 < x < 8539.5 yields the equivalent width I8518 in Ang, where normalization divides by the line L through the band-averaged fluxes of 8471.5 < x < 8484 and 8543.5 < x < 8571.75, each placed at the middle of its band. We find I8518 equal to 1.30 Ang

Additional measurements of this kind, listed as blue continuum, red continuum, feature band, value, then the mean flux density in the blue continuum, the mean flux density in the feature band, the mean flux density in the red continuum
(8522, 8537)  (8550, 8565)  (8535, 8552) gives 3.0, 5.99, 4.95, 6.06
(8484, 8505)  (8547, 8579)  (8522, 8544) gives 1.5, 5.8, 5.5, 6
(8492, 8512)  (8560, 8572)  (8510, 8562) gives 2.0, 5.73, 5.68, 6.06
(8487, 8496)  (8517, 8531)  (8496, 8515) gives 1.4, 6.19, 5.68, 6.07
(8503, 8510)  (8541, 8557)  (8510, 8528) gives -0.9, 6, 6.04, 5.14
